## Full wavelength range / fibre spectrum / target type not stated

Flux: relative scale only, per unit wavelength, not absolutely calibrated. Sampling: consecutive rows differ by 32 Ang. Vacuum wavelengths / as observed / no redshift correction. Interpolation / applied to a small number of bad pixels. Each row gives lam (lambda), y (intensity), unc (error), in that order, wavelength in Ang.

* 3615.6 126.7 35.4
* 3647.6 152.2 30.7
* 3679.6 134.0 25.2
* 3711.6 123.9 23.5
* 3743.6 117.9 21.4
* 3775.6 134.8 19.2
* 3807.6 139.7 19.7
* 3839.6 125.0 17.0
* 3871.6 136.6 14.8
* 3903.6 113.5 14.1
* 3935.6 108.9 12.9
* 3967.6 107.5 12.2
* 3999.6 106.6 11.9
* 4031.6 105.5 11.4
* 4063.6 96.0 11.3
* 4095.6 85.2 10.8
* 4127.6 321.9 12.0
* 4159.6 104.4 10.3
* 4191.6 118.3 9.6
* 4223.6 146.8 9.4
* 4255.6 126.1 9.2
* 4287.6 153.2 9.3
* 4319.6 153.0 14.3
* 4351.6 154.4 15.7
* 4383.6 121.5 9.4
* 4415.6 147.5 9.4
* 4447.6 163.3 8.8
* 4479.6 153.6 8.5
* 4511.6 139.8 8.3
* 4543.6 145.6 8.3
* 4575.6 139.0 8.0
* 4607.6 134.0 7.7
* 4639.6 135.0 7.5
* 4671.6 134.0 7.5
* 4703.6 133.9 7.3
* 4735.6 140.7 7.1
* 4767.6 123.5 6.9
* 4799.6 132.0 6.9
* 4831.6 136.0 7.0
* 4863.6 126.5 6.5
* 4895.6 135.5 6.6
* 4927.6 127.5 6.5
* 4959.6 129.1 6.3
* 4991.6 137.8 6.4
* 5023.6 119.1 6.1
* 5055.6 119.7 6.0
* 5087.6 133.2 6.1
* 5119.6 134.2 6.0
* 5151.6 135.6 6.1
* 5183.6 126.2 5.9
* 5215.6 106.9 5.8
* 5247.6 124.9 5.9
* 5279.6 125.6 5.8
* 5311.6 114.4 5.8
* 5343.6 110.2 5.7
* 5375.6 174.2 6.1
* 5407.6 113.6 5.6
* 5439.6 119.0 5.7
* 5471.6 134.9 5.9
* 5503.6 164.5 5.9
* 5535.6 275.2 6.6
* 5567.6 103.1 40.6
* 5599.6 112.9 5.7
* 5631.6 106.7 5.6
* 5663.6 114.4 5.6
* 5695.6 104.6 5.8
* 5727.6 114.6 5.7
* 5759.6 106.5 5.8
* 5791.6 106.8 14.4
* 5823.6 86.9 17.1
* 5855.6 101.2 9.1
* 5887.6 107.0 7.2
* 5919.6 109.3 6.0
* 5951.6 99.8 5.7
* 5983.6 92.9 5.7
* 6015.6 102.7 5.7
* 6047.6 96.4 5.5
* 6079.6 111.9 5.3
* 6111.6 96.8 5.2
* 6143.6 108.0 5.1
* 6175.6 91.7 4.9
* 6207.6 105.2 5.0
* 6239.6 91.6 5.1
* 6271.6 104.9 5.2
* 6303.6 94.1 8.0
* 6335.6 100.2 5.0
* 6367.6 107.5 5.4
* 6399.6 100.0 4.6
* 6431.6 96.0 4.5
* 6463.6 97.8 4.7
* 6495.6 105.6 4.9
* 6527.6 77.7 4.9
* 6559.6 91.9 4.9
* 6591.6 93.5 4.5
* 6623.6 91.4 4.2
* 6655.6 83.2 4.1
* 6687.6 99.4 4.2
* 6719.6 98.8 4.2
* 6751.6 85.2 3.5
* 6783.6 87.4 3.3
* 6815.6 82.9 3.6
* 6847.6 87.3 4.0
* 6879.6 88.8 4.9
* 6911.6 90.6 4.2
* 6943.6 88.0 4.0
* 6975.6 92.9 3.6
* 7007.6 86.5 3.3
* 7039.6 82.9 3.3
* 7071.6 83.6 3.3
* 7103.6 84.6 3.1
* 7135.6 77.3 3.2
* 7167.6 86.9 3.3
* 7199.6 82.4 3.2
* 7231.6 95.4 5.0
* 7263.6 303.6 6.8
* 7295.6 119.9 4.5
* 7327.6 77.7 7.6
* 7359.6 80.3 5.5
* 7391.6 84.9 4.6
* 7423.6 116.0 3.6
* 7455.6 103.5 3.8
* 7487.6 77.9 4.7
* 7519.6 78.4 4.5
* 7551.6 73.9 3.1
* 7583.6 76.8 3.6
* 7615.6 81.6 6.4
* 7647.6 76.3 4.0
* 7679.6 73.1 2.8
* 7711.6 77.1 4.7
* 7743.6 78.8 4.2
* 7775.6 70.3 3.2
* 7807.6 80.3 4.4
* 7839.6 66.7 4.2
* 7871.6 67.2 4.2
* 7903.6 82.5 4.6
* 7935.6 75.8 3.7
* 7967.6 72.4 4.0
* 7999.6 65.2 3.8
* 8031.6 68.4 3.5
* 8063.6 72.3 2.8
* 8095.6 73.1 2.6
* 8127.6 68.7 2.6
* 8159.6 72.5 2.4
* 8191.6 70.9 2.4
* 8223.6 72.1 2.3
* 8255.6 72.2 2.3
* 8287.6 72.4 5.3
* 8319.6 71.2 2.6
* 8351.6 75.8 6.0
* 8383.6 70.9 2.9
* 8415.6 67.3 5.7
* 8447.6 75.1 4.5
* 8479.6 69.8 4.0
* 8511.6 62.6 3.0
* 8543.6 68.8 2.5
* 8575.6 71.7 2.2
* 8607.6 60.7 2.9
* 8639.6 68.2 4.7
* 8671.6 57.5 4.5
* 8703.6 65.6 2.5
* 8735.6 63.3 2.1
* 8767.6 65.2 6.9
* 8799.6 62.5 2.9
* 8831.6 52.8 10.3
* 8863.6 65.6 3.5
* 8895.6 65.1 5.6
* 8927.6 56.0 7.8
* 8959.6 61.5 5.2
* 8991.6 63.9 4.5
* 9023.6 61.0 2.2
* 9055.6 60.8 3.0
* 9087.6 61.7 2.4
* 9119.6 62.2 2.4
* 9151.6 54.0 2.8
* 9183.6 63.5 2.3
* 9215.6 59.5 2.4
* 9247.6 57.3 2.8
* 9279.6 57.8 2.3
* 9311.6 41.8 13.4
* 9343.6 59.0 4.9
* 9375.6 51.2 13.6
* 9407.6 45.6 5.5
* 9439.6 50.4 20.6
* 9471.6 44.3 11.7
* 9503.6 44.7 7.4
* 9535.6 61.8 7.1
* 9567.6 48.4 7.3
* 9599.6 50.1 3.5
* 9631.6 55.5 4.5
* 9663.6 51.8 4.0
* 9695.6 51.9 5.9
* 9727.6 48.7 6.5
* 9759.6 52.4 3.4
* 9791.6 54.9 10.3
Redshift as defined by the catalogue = 0.11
